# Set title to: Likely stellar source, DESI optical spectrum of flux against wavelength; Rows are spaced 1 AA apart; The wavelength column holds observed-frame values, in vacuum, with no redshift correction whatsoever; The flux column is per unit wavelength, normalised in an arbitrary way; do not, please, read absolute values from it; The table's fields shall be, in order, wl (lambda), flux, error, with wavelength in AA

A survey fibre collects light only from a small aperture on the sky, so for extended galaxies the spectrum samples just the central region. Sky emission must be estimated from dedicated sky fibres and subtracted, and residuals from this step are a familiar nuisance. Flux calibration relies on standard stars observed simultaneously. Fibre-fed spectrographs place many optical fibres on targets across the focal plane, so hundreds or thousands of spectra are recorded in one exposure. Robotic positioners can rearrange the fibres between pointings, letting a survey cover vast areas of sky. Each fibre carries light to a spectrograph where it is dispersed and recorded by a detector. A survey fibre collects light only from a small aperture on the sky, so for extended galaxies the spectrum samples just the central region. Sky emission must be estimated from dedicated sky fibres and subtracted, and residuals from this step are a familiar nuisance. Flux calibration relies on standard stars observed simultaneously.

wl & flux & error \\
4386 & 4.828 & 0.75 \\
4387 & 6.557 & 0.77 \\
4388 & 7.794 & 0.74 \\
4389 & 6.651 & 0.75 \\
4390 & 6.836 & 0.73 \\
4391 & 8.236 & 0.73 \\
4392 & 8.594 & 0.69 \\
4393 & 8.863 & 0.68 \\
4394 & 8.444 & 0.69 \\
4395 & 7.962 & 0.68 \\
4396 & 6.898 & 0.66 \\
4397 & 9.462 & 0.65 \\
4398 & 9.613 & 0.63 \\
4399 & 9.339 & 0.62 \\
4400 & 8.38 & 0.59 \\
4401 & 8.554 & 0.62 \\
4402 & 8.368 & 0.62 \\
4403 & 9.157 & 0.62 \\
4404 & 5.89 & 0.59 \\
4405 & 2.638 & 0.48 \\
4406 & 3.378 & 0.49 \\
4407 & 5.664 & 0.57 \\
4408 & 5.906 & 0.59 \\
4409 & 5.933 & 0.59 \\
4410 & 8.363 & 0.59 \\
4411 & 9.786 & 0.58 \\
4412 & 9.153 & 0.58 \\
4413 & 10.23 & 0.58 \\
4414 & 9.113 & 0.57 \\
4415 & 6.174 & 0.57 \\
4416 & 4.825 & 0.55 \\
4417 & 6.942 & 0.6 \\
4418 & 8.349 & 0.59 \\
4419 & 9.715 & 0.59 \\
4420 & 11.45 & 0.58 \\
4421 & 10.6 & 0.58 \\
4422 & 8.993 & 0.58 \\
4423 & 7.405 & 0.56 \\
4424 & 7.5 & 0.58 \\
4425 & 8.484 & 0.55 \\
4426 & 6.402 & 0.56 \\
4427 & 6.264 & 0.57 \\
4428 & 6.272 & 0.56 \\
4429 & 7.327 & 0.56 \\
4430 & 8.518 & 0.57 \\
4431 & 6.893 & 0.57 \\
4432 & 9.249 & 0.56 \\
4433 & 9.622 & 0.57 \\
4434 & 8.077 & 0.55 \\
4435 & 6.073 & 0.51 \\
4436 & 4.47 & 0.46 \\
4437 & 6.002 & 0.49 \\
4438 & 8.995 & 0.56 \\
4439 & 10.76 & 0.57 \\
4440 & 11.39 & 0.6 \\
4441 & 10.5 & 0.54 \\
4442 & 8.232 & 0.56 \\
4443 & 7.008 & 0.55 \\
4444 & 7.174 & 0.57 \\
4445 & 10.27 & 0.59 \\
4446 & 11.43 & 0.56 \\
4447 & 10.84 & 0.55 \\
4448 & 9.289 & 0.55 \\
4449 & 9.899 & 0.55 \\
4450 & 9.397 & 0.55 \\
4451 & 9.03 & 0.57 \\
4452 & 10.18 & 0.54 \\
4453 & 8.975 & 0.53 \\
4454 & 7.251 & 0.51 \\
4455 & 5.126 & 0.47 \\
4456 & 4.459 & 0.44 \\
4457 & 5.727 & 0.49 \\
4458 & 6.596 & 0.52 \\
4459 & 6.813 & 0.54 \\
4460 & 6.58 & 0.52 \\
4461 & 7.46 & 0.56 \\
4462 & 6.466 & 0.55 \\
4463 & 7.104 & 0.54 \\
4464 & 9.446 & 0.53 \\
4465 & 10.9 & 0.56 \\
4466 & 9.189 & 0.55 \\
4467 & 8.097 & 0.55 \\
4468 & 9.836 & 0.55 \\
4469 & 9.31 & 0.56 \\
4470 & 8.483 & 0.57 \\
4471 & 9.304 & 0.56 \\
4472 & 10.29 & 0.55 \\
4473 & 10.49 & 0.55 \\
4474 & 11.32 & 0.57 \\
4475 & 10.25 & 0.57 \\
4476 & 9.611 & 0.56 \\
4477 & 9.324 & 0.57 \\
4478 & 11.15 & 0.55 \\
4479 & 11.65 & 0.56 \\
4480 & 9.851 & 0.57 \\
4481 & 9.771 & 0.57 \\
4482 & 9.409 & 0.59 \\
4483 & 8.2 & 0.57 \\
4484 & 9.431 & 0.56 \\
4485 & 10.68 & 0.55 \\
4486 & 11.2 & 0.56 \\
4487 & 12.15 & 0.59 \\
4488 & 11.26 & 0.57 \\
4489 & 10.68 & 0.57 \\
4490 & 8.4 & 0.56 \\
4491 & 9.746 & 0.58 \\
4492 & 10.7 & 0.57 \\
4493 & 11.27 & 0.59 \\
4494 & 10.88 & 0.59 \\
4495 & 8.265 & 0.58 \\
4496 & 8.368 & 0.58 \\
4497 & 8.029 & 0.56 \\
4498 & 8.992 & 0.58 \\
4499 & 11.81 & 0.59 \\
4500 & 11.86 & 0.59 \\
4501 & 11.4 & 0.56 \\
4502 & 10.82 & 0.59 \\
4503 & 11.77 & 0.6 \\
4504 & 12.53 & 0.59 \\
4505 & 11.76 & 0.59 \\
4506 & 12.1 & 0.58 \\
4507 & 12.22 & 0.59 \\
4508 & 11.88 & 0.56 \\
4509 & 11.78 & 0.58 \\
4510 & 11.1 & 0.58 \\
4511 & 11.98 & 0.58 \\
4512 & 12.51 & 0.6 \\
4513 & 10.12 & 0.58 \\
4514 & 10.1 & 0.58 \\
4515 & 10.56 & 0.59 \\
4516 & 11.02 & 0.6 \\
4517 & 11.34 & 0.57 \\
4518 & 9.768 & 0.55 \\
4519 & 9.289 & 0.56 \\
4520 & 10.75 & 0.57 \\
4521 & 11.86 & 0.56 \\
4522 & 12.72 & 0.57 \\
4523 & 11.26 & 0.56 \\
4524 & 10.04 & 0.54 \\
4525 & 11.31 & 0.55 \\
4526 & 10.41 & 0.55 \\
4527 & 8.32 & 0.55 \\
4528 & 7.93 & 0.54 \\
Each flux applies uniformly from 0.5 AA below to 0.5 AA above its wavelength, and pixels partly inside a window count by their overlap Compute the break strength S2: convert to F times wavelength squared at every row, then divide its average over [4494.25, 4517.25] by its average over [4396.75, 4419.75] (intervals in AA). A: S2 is 1.5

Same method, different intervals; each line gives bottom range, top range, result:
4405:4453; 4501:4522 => 1.43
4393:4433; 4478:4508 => 1.40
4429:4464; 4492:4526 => 1.39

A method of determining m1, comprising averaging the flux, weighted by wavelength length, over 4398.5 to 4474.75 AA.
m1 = 8.15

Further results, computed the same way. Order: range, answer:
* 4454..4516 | 9.8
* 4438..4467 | 8.48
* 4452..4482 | 8.69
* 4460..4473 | 8.8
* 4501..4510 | 11.8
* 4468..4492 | 10.1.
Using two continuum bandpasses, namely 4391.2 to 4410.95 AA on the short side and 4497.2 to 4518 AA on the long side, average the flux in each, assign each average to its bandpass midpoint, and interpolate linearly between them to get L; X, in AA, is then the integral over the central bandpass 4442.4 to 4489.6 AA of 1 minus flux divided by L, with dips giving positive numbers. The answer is 3.5 AA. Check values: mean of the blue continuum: 7.51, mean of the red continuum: 11.3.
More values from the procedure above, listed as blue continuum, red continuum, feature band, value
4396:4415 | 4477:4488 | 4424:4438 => 2.1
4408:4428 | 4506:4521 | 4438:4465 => 2.0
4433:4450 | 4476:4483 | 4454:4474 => 3.2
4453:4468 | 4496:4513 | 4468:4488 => -2.7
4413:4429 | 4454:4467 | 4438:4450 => -3.4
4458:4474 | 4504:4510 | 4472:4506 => 0.1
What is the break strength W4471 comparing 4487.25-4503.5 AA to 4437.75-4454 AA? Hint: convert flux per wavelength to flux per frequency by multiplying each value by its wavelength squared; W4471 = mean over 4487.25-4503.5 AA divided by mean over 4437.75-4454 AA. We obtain 1.11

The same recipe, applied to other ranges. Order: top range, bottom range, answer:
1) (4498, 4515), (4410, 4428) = 1.45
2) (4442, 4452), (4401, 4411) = 1.48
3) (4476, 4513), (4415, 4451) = 1.31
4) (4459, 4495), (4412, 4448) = 1.18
